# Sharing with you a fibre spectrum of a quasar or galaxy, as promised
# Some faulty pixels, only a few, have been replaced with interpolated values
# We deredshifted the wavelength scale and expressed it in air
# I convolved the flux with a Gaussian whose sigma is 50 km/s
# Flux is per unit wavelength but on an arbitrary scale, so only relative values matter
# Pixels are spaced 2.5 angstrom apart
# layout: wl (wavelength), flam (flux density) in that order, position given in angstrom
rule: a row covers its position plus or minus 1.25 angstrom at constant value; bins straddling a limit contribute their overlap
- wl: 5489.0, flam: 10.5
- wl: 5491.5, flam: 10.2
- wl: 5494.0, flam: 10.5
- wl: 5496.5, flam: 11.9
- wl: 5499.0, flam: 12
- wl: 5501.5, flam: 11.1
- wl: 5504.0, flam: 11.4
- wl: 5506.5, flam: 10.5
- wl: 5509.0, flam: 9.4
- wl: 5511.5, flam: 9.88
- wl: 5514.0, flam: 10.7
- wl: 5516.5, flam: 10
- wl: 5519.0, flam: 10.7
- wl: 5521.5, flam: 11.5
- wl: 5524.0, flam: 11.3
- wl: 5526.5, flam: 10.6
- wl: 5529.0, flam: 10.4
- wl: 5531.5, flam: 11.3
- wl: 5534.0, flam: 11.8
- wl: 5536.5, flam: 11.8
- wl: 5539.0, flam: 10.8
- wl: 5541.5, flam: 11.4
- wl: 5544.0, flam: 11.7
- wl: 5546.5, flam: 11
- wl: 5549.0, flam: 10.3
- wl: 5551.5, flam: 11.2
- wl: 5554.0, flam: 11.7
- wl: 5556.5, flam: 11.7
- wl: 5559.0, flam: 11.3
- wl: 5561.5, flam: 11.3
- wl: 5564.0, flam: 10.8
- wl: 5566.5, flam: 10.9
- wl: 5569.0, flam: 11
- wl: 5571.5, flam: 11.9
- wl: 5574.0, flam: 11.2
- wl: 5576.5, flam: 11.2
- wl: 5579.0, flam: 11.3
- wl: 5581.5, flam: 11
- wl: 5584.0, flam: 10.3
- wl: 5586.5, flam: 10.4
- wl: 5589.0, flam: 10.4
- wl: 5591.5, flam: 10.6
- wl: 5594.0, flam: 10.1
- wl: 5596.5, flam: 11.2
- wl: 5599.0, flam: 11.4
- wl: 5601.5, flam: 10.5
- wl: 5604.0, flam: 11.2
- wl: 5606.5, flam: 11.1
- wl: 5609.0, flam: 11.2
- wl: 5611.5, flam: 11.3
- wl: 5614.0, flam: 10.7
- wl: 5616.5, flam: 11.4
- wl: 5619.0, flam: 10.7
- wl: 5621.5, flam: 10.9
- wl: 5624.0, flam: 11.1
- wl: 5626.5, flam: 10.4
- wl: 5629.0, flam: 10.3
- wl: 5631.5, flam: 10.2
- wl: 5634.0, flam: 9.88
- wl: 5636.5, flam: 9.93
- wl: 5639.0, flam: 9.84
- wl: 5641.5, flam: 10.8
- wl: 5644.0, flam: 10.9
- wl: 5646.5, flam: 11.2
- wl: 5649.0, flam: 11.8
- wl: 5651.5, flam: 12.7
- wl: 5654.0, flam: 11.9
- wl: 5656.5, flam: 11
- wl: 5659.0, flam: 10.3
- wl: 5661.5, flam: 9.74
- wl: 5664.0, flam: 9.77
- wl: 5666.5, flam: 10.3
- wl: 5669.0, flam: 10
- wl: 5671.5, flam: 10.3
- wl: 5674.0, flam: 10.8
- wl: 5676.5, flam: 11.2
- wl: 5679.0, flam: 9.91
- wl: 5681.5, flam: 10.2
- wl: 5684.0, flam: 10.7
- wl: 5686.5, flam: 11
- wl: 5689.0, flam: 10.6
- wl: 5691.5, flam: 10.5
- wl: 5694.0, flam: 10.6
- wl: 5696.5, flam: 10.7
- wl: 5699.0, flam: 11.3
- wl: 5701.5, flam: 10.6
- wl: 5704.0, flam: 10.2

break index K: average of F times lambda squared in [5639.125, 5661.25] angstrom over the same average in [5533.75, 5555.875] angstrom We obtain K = 1.03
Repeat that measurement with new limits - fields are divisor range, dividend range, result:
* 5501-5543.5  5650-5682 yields 1.03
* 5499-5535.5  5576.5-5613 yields 1.03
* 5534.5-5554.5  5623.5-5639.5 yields 0.94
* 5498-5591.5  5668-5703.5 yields 1.01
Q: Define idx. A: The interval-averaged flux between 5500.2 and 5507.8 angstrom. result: 11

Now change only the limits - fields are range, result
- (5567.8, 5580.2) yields 11.3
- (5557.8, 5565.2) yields 11.1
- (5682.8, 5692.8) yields 10.7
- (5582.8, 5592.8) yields 10.4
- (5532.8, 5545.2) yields 11.5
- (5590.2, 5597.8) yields 10.6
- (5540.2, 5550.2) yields 11.1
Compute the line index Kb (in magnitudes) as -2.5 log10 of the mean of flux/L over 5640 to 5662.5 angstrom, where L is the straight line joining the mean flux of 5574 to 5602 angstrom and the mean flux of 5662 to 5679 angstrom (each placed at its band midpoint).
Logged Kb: -0.07 mag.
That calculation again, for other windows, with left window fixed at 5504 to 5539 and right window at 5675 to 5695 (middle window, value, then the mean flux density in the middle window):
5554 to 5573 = -0.06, 11.3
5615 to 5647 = 0.01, 10.6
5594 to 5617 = -0.04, 11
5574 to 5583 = -0.04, 11.1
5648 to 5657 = -0.12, 11.9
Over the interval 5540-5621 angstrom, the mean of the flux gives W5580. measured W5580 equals 11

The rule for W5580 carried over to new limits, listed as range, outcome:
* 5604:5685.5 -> 10.7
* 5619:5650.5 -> 10.6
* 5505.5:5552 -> 10.9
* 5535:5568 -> 11.2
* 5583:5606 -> 10.7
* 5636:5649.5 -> 10.7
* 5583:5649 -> 10.7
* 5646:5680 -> 10.8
